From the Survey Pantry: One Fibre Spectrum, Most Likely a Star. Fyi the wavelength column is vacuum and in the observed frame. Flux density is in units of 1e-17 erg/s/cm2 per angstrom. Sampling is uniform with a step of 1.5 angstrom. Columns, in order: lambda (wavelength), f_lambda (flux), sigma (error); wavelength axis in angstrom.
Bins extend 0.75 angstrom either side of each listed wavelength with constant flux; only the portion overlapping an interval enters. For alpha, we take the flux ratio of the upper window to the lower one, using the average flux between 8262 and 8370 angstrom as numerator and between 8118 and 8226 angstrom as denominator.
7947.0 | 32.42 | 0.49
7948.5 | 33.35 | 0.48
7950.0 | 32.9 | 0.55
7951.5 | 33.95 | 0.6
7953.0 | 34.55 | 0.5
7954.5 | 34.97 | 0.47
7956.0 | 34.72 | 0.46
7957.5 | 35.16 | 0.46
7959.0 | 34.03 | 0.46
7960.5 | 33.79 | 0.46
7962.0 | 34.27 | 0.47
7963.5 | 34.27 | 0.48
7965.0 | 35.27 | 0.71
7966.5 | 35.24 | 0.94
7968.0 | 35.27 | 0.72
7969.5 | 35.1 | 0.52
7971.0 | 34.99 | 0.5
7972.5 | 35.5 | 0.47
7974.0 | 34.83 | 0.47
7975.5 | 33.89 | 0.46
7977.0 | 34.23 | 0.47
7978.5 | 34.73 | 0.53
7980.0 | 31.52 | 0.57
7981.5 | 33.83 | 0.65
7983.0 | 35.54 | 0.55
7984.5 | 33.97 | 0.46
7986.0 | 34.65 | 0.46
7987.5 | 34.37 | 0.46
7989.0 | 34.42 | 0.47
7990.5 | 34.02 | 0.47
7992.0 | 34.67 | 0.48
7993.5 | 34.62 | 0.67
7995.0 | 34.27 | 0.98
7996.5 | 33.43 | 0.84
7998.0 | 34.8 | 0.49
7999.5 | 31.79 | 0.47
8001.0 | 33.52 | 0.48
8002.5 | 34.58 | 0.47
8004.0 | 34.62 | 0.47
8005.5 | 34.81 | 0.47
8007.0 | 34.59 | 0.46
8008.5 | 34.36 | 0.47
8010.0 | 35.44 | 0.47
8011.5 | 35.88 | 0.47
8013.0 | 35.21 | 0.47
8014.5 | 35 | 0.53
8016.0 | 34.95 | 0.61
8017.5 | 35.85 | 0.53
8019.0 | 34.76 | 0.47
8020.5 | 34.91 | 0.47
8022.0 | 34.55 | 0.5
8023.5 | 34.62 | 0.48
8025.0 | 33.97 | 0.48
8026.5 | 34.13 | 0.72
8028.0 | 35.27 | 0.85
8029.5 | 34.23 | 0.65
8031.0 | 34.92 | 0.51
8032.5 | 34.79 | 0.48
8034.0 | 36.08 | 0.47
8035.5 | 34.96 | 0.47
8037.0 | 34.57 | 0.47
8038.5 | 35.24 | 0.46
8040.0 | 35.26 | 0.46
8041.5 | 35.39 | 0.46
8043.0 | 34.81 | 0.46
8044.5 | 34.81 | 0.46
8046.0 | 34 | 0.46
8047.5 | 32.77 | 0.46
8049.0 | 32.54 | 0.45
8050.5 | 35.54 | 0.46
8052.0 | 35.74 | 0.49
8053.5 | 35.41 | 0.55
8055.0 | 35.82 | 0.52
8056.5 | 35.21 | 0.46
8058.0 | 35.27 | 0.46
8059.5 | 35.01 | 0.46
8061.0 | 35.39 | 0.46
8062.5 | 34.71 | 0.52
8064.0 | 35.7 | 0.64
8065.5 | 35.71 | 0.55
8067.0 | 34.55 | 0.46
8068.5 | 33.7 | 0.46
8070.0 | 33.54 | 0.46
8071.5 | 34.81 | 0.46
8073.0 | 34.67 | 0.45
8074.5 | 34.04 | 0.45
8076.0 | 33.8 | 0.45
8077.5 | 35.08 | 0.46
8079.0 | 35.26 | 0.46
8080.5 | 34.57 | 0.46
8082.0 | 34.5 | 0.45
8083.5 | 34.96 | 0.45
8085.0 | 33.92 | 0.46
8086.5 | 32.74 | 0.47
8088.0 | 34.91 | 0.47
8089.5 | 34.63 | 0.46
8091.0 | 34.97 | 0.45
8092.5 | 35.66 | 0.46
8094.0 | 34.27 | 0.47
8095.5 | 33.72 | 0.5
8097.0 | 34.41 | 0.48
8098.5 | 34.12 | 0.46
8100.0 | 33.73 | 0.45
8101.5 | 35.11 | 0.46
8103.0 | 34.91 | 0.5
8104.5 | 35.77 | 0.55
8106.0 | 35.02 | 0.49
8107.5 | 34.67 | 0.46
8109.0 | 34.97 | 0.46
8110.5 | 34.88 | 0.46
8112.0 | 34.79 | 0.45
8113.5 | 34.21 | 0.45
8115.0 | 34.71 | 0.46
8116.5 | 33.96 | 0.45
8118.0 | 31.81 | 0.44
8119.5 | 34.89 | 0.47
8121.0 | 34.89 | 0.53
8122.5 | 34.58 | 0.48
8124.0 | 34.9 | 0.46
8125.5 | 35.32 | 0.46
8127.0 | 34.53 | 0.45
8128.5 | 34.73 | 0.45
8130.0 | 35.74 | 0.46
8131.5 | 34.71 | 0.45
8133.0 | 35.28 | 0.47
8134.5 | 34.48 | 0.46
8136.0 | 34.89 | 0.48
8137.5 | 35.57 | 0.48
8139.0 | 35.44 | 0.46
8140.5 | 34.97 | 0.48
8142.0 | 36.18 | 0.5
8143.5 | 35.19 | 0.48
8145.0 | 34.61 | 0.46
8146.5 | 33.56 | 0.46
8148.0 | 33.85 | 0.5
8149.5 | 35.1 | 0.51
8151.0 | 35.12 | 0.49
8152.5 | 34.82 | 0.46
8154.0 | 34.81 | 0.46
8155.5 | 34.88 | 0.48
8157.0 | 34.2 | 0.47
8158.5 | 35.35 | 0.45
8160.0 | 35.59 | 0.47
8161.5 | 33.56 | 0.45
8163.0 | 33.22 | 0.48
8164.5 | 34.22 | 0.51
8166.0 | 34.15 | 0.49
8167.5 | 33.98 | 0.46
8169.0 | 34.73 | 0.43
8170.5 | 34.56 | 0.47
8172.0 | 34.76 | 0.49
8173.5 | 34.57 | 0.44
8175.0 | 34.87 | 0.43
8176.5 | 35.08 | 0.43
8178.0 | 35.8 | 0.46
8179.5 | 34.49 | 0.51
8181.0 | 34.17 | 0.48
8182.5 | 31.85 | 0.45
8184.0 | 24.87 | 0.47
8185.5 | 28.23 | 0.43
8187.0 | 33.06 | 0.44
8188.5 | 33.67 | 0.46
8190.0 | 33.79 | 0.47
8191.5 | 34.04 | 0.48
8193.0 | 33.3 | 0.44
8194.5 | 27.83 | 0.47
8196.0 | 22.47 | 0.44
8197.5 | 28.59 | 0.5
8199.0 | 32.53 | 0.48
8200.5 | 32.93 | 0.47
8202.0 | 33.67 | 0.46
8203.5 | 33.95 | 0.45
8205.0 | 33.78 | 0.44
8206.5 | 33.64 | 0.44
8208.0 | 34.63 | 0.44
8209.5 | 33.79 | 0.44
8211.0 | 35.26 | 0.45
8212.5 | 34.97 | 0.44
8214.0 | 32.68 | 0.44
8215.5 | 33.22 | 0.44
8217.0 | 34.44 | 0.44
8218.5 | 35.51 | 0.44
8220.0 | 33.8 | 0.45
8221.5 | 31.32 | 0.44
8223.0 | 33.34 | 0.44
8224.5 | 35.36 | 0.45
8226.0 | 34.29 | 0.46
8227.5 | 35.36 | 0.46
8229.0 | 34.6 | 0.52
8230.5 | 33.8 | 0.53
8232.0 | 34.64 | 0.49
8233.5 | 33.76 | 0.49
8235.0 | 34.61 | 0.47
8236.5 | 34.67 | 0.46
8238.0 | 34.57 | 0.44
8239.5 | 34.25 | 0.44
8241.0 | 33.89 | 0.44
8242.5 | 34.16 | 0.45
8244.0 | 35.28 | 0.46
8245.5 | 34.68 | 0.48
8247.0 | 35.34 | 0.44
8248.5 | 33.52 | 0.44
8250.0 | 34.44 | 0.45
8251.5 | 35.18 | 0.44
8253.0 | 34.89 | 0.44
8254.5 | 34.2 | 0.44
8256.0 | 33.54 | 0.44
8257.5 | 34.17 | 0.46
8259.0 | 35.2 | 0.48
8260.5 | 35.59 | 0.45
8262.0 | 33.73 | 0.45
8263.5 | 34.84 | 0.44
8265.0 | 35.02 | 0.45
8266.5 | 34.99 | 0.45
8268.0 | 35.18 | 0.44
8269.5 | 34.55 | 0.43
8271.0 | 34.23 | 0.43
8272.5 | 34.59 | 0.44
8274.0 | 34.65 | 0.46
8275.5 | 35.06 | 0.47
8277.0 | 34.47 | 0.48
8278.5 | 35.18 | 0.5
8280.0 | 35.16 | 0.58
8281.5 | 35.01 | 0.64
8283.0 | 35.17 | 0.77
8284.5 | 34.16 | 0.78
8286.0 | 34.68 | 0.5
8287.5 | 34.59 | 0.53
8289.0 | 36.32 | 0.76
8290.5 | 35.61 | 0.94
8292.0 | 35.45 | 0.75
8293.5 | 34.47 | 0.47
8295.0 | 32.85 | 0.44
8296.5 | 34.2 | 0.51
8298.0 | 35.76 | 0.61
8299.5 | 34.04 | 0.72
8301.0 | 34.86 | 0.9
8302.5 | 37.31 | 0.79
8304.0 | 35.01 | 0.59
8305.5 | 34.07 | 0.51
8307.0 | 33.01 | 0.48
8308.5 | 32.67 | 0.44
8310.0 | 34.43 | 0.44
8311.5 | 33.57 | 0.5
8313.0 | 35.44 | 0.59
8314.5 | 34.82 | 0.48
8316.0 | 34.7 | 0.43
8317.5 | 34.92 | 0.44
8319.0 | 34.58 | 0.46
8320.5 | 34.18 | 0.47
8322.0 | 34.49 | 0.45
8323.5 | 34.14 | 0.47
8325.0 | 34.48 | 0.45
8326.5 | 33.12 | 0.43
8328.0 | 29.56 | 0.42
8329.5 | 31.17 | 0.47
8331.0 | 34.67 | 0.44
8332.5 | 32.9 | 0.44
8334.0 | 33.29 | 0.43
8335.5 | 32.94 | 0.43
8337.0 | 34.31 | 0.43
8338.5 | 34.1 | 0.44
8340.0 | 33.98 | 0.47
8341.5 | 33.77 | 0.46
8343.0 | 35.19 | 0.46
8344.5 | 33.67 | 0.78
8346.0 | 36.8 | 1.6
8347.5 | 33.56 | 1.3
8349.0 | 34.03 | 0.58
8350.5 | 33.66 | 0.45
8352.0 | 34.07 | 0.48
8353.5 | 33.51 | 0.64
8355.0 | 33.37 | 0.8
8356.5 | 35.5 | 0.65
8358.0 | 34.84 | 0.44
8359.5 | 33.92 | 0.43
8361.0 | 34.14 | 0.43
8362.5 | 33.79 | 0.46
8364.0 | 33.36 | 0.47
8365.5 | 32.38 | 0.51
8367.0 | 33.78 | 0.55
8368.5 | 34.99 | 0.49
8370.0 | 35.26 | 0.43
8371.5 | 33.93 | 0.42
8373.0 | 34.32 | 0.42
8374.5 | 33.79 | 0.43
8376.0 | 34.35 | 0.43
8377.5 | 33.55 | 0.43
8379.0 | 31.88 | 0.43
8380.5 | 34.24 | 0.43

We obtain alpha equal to 1.01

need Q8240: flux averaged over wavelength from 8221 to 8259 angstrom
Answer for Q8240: 34.4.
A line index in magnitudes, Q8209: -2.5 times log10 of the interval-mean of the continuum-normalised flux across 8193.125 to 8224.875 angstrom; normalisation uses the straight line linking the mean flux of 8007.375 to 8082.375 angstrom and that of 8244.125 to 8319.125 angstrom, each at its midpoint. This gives 0.06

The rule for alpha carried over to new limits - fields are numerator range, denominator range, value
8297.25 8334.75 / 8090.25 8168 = 0.98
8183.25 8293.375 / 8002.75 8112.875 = 0.97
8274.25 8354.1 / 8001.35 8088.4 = 0.99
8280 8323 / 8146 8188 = 1.02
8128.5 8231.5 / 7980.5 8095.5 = 0.97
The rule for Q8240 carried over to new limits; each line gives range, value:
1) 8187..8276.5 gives 33.9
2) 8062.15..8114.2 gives 34.6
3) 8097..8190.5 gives 34.3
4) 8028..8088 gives 34.7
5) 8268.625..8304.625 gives 34.9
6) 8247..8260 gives 34.5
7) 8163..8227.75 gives 33.1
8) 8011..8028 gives 34.9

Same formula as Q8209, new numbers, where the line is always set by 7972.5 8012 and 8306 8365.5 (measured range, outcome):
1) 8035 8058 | -0.02 mag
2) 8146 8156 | -0.02 mag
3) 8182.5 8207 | 0.09 mag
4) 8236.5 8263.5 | -0.02 mag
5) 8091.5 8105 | -0.01 mag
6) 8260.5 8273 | -0.02 mag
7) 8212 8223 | 0.01 mag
